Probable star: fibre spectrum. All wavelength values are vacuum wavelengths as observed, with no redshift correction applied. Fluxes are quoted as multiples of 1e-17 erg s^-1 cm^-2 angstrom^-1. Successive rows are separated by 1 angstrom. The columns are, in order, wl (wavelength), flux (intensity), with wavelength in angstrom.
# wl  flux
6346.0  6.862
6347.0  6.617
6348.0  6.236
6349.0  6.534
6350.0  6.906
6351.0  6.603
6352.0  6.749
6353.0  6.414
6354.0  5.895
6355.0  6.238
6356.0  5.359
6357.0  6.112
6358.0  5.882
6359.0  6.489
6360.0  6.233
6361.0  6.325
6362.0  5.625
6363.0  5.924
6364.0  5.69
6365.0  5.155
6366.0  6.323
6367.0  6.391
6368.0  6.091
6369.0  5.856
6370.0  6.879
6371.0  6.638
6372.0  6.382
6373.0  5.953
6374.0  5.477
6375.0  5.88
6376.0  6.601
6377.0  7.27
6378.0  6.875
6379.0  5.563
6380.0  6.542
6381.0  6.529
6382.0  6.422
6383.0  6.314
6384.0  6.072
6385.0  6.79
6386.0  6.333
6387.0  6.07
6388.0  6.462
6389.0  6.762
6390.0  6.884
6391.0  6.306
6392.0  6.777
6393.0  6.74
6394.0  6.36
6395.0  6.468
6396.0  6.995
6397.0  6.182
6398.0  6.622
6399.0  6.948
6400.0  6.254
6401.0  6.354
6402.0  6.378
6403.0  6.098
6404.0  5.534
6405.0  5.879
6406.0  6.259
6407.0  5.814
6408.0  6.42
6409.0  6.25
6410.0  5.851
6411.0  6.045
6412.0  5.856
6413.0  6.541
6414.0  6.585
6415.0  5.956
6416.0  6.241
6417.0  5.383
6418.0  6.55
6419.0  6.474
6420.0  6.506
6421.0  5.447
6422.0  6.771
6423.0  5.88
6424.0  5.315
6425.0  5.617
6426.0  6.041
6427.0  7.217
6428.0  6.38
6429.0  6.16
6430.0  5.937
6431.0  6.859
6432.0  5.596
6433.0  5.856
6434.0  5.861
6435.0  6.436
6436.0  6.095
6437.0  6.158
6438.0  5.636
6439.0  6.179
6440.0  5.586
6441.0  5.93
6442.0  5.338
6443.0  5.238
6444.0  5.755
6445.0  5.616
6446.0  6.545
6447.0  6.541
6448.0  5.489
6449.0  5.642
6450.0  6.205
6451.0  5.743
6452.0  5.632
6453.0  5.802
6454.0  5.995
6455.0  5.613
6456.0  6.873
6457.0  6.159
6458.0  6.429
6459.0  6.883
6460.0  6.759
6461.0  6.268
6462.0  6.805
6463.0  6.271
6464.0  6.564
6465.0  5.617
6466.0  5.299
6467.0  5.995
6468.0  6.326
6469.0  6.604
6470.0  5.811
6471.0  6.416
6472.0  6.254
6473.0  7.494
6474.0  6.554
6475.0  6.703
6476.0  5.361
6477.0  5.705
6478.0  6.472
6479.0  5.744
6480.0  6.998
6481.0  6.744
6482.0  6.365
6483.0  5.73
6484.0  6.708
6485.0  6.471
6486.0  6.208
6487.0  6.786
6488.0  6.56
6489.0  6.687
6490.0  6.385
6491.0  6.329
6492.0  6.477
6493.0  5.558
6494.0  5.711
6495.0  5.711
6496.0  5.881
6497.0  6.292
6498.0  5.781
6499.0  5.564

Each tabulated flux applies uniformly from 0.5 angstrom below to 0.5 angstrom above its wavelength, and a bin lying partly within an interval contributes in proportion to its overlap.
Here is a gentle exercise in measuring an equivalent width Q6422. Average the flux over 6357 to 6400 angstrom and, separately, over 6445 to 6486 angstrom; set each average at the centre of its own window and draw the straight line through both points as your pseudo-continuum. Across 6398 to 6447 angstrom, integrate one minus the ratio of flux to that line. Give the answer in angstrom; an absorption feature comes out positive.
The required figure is 1.53 angstrom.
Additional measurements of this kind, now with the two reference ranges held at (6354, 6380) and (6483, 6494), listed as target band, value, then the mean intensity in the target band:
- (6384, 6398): -0.8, 6.53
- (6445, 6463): 0.3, 6.18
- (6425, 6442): 0.5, 6.08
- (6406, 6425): 0.4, 6.1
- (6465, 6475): 0.0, 6.29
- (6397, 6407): -0.1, 6.23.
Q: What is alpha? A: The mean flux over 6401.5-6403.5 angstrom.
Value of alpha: 6.24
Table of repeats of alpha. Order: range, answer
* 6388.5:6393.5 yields 6.69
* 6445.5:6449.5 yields 6.05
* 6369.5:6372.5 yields 6.63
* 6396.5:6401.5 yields 6.47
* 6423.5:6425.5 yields 5.47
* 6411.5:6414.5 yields 6.33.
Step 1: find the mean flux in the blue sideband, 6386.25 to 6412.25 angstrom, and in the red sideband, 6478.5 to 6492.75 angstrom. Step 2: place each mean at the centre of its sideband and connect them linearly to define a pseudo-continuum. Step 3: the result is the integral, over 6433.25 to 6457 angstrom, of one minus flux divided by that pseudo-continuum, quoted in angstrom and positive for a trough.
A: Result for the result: 1.75 angstrom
